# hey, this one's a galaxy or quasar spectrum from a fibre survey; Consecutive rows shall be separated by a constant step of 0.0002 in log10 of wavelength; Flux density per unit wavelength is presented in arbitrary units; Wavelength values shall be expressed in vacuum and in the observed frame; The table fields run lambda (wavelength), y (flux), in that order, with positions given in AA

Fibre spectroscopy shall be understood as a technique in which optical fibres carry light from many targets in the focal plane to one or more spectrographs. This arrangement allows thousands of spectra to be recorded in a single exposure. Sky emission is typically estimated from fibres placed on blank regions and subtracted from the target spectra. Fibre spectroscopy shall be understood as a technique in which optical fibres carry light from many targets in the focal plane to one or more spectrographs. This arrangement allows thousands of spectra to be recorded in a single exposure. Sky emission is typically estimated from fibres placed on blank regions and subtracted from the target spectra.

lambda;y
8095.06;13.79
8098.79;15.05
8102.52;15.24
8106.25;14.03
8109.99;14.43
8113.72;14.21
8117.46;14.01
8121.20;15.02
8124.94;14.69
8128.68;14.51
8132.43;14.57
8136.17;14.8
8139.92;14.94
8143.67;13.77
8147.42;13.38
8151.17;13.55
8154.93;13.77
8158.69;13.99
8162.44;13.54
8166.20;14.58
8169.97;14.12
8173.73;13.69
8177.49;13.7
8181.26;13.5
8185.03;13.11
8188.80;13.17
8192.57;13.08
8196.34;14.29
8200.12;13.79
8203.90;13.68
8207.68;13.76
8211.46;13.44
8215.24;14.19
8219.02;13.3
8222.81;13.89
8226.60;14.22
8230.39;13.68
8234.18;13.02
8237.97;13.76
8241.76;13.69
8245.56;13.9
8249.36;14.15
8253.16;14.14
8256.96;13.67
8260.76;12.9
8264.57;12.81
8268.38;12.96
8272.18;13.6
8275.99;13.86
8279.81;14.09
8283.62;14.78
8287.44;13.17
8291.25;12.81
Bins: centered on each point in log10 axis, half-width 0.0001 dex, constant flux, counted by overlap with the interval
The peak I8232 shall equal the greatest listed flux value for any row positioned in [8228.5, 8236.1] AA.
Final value 13.68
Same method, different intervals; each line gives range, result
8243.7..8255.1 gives 14.15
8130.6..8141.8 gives 14.94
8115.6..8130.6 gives 15.02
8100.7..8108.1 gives 15.24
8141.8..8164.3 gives 13.99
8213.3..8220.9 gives 14.19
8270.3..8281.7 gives 14.09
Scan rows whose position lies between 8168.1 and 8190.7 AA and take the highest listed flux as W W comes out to 14.12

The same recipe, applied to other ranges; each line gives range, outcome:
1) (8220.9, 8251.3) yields 14.22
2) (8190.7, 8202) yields 14.29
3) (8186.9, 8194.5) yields 13.17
